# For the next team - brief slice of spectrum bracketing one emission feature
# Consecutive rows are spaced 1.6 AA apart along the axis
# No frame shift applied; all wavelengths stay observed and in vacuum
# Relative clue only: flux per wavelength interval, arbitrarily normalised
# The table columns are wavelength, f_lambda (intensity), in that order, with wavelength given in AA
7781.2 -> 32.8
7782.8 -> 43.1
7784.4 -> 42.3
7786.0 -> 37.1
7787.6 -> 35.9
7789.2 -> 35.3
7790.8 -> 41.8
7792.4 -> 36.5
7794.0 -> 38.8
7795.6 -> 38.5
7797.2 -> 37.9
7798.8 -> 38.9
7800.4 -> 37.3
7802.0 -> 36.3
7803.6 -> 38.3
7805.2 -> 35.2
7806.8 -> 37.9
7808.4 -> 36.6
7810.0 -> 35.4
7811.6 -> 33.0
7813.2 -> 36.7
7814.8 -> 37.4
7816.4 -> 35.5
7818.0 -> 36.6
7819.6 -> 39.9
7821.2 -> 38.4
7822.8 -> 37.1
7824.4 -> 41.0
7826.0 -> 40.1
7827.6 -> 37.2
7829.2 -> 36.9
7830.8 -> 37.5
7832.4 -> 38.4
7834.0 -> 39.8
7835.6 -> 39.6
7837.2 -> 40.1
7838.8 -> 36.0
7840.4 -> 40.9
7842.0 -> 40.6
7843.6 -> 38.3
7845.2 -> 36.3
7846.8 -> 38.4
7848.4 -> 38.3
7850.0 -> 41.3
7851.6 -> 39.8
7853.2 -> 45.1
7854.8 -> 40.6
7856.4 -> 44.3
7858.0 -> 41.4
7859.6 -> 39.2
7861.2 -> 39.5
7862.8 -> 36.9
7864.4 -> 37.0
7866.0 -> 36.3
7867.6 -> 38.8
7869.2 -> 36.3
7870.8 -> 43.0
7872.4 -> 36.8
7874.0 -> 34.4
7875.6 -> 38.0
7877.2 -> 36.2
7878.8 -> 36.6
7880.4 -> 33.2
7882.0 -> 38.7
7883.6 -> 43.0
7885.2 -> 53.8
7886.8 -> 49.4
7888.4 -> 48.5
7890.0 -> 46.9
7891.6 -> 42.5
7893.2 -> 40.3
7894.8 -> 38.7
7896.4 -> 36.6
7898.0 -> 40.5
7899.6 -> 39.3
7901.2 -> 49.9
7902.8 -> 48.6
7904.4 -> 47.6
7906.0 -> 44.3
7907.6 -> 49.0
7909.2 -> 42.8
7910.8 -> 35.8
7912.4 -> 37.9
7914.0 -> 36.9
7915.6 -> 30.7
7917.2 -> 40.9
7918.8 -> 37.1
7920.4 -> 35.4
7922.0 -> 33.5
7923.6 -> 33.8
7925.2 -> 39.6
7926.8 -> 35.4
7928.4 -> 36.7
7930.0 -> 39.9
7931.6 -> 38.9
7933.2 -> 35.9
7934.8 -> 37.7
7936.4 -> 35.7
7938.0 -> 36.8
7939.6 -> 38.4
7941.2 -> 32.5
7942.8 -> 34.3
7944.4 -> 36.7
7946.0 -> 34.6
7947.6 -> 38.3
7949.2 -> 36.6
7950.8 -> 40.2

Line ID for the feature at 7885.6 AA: [S II] 6716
